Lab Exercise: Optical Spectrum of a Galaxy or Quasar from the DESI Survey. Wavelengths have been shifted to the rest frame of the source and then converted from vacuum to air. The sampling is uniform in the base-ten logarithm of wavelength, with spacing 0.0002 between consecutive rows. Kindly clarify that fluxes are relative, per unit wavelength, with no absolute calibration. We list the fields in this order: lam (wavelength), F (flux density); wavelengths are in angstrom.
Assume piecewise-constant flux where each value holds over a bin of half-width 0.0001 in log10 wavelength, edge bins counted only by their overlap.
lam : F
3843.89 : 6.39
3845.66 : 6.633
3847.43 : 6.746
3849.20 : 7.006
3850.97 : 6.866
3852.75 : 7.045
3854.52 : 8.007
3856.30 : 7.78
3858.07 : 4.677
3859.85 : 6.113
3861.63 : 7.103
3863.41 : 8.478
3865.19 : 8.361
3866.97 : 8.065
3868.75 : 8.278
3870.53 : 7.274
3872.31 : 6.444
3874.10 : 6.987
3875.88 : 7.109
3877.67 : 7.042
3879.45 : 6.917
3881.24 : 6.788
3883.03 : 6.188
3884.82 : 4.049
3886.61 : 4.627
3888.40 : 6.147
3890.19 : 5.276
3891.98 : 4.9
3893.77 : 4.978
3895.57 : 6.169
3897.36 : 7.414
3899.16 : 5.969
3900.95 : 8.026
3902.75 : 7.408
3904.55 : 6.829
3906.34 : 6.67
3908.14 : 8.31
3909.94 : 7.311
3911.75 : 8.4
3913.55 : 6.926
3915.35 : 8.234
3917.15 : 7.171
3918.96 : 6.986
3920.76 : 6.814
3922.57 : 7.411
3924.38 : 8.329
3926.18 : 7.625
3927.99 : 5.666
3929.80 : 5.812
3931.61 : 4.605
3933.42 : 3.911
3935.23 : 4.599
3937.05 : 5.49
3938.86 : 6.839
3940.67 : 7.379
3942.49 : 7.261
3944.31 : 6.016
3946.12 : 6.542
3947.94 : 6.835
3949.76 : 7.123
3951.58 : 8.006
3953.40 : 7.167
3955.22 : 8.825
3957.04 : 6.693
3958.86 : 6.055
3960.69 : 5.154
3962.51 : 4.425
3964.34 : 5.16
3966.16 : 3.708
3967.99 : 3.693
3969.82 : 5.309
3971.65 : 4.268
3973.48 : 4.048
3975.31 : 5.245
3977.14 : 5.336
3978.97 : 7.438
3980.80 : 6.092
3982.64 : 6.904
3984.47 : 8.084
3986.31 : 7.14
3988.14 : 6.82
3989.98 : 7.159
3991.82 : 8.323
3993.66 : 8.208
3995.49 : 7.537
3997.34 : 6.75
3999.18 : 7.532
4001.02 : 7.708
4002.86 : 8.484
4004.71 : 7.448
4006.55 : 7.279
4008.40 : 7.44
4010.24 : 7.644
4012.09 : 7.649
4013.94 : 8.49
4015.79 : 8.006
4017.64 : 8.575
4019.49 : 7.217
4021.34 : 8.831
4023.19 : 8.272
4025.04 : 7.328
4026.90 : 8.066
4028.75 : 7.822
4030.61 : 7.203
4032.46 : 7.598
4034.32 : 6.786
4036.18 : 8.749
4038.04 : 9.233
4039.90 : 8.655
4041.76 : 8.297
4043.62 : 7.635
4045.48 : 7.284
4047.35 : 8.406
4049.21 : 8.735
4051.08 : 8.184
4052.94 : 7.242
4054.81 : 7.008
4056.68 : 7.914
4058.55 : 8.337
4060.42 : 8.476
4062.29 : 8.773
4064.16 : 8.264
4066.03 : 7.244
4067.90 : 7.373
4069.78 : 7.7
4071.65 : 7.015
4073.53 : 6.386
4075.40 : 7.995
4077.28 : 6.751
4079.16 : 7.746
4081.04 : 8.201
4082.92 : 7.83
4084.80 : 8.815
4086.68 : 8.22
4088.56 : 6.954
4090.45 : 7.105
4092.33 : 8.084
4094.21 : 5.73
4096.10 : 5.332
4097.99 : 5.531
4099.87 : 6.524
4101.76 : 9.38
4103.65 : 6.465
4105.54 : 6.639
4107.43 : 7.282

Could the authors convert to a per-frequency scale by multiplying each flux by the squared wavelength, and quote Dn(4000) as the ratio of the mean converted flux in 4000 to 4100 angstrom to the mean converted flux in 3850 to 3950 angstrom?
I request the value 1.2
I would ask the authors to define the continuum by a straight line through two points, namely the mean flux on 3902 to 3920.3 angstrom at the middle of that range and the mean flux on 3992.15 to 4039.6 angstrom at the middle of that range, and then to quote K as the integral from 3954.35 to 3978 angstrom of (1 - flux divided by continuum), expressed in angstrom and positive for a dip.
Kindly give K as 7.5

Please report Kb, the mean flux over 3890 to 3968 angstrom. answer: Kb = 6.5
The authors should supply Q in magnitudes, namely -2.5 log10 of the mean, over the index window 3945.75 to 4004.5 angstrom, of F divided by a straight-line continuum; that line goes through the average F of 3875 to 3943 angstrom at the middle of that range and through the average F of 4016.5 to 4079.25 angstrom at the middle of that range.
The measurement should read 0.104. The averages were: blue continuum 6.51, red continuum 7.86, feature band 6.51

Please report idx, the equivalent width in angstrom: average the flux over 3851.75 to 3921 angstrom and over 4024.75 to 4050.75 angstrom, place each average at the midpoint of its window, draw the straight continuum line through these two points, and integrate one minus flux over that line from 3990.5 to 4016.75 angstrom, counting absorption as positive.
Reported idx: 0.0 angstrom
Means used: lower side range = 6.85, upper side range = 8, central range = 7.74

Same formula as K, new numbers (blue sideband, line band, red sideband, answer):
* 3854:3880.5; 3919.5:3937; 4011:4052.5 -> 3.37 angstrom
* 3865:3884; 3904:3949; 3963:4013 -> 1.24 angstrom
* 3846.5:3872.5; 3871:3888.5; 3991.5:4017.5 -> 2.52 angstrom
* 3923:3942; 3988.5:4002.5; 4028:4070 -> -1.00 angstrom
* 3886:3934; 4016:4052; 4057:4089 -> -2.58 angstrom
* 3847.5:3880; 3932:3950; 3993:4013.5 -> 3.17 angstrom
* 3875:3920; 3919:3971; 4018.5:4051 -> 6.86 angstrom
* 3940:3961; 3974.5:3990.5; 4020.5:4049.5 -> 1.49 angstrom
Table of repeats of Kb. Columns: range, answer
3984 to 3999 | 7.48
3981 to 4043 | 7.78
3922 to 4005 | 6.43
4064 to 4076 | 7.36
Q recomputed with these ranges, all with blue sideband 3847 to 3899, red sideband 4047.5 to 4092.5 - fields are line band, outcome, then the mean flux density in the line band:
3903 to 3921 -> -0.080 mag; 7.39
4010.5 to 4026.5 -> -0.078 mag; 8.03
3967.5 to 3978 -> 0.469 mag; 4.68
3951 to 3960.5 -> -0.007 mag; 7.16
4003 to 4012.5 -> -0.022 mag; 7.56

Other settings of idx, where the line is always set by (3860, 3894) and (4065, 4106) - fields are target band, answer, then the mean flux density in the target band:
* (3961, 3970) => 3.2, 4.44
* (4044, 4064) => -2.5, 8.03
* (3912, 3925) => -1.4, 7.44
